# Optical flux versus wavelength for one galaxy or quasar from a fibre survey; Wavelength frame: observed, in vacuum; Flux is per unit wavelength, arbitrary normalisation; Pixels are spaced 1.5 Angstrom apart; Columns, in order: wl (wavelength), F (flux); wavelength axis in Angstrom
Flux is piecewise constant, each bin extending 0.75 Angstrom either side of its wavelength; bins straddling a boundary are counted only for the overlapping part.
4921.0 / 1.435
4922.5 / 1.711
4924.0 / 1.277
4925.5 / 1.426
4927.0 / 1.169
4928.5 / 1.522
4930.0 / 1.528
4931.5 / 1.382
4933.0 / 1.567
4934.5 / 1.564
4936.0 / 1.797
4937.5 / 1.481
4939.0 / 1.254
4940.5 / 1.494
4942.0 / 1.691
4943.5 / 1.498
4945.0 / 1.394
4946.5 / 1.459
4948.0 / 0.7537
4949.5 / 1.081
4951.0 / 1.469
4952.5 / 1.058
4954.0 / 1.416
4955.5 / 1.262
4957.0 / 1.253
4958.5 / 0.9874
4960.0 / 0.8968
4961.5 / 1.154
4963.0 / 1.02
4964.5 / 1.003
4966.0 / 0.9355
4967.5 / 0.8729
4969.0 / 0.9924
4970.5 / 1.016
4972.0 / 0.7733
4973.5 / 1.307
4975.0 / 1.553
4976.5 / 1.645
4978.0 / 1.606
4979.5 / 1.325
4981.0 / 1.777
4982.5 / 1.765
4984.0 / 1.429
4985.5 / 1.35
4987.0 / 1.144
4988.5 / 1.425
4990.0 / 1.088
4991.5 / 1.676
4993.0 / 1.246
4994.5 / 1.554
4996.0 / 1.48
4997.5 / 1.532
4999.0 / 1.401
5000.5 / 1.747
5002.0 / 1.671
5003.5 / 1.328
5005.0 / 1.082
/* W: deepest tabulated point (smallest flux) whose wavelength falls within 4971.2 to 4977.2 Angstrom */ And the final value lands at 0.7733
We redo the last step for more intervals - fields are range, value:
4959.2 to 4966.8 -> 0.8968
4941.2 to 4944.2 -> 1.498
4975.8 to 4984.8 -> 1.325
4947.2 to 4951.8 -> 0.7537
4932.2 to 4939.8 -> 1.254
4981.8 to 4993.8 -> 1.088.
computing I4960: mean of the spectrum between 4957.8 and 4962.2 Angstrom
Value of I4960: 1.01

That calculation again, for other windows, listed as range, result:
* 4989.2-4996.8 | 1.41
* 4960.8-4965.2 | 1.06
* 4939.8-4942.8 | 1.59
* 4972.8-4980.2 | 1.49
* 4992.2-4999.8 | 1.45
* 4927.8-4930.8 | 1.52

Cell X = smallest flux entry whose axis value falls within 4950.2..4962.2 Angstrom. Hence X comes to 0.8968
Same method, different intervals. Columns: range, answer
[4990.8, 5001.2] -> 1.246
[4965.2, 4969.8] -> 0.8729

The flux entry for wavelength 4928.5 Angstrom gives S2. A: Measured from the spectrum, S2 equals 1.522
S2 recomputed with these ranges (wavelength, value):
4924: 1.277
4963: 1.02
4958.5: 0.9874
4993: 1.246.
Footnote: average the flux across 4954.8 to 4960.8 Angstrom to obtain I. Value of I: 1.1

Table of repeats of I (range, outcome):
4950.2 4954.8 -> 1.31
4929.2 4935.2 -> 1.51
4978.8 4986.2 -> 1.53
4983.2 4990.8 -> 1.29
